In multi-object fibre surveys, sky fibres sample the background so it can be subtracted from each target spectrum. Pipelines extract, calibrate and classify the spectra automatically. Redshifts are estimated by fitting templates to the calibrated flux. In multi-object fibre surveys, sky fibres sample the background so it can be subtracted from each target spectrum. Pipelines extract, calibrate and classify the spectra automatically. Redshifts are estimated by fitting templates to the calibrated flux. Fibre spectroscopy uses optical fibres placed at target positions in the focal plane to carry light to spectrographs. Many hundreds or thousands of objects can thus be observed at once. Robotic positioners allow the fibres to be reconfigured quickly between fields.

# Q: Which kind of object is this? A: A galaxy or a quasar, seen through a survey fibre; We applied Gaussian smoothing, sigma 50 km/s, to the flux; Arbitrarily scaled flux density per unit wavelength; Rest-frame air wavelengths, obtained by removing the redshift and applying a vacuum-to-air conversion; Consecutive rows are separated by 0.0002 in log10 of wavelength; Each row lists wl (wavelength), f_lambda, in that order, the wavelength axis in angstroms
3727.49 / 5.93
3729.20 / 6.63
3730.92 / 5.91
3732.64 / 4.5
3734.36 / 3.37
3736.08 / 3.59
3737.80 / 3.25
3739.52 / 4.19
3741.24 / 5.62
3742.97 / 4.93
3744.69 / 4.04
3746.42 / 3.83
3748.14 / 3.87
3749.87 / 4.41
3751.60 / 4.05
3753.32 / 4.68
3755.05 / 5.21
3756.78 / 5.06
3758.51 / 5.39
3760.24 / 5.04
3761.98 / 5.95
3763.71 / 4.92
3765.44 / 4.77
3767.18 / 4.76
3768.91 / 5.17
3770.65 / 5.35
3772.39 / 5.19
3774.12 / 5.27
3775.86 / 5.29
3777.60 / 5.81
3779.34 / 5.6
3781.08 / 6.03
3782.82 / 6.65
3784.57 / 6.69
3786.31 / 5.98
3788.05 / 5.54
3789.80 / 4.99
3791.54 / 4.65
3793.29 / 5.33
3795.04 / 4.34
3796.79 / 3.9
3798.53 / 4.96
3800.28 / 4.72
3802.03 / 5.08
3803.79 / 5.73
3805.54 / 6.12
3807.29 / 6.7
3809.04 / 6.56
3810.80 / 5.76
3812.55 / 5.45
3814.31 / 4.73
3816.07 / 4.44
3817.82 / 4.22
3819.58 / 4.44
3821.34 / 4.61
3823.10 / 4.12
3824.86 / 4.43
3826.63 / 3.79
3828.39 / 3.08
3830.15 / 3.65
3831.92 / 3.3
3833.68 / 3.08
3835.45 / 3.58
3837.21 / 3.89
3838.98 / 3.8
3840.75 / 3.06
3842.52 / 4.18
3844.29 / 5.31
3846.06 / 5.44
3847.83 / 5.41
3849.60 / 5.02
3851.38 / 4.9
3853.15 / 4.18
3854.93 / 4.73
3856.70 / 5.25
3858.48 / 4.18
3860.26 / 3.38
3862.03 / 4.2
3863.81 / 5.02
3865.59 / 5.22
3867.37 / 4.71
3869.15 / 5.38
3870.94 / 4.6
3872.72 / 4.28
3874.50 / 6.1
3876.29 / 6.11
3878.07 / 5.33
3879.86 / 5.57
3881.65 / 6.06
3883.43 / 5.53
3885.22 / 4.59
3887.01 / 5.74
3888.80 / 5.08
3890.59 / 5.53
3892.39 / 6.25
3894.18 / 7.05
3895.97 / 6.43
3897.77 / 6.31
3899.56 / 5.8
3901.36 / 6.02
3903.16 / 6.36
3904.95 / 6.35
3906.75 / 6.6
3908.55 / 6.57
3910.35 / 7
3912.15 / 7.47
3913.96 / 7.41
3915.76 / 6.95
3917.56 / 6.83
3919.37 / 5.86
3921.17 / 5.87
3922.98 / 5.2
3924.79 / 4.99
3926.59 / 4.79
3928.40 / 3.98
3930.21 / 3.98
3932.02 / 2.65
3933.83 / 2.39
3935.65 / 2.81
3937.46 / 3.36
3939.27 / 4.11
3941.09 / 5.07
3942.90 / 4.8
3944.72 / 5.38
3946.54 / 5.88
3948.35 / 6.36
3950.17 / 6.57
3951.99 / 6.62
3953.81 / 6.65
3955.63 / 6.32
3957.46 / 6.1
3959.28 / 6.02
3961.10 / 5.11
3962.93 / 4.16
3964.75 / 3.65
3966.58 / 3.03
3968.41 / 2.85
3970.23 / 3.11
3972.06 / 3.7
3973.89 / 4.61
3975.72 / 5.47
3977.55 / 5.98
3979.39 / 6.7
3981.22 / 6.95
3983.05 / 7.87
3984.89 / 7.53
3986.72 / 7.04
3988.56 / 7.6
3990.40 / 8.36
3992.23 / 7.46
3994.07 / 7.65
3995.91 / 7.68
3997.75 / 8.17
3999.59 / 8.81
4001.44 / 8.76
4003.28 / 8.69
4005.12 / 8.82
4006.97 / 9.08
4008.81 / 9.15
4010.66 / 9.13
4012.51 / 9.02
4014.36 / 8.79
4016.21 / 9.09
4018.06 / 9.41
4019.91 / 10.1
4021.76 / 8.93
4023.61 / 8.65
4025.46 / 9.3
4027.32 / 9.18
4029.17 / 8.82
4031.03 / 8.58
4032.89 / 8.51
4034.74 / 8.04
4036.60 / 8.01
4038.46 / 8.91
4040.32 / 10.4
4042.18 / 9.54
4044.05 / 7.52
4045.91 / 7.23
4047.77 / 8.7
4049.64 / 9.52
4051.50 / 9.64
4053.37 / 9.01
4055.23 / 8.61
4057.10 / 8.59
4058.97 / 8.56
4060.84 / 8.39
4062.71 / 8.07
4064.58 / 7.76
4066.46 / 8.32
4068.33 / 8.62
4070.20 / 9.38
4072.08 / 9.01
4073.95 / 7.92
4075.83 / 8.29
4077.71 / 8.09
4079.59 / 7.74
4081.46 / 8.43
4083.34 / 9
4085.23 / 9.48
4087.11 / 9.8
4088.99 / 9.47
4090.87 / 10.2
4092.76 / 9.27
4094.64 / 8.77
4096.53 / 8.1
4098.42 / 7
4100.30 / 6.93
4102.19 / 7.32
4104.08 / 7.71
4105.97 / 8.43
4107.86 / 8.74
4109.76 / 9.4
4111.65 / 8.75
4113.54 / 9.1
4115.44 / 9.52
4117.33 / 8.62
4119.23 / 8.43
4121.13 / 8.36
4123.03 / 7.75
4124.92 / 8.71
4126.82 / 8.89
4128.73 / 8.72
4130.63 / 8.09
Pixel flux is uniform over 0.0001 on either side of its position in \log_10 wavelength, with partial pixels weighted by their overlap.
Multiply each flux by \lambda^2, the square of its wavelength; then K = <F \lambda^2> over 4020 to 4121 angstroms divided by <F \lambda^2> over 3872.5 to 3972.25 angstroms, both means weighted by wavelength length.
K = 1.73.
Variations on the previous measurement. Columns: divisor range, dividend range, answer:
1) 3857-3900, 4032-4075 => 1.76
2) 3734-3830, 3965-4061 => 1.81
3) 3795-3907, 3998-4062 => 1.94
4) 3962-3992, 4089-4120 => 1.63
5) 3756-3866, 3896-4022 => 1.41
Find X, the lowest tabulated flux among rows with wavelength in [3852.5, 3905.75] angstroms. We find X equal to 3.38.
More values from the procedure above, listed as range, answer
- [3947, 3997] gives 2.85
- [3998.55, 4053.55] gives 7.23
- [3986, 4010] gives 7.04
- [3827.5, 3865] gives 3.06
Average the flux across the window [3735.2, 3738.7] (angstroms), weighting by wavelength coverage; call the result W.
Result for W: 3.43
